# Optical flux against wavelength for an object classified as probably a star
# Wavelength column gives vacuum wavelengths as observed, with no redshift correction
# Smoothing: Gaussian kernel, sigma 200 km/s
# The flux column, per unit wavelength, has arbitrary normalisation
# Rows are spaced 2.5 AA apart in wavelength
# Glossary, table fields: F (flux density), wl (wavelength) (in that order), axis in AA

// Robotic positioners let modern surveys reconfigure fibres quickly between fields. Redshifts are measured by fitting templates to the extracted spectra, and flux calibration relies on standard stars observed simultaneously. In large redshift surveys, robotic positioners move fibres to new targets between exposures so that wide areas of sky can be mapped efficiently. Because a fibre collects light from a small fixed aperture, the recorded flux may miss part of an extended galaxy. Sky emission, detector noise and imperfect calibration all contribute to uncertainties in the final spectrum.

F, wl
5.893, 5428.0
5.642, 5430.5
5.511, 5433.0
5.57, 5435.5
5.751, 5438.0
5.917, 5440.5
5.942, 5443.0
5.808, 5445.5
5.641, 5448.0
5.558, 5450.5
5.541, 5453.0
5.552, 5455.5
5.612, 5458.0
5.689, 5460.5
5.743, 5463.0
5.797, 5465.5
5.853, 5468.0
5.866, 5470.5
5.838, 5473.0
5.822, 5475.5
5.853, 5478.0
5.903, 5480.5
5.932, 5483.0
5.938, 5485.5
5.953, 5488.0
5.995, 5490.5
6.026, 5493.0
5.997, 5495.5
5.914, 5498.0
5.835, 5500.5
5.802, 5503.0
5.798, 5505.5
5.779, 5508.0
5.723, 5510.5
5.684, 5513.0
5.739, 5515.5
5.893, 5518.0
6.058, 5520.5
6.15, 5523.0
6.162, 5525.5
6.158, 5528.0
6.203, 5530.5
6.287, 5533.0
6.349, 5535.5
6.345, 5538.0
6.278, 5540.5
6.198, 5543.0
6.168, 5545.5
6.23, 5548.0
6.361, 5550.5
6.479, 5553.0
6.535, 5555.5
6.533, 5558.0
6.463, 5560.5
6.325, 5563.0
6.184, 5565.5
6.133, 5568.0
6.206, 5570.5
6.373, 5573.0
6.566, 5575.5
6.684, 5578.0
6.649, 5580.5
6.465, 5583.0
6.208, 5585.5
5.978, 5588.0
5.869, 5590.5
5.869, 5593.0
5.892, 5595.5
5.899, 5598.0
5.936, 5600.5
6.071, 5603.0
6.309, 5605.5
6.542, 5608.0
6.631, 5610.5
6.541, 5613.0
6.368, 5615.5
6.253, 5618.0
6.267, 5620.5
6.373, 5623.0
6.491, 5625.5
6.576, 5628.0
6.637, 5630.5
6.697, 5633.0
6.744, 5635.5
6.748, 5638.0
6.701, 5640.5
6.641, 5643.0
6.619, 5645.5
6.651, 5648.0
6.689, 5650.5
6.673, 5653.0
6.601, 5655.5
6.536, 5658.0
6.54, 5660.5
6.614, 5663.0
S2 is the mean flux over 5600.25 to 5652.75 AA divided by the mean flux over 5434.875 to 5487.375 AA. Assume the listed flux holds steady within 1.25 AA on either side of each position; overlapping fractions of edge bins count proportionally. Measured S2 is 1.1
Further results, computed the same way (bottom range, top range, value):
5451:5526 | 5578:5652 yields 1.09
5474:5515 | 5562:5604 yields 1.06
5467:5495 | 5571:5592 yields 1.07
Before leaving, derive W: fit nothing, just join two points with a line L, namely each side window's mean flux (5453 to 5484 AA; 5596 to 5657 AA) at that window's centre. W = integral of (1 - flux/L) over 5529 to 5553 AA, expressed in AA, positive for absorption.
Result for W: -0.71 AA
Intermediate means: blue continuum 5.78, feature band 6.28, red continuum 6.48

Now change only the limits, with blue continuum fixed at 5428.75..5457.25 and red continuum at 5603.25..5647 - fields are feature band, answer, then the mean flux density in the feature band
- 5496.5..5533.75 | 0.5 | 5.94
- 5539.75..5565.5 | -0.7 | 6.35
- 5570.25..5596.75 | 0.3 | 6.25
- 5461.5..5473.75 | 0.0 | 5.82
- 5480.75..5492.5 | -0.1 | 5.95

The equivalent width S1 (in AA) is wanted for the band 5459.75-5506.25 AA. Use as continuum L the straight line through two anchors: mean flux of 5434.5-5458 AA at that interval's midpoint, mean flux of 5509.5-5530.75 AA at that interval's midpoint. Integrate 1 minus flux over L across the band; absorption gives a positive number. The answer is -0.35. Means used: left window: 5.69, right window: 5.97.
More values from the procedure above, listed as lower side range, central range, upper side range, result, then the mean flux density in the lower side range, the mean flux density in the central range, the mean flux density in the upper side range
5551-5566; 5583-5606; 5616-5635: 1.6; 6.43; 6.02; 6.48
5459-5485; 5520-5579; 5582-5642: -1.9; 5.83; 6.31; 6.34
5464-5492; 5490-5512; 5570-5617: 0.3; 5.89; 5.87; 6.27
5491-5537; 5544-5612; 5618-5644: 0.2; 5.98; 6.28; 6.57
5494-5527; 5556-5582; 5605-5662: -0.9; 5.89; 6.42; 6.56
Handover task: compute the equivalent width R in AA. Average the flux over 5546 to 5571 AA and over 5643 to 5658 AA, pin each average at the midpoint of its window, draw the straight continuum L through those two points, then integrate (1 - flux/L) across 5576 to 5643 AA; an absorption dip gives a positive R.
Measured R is 1.4 AA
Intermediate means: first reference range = 6.34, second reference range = 6.64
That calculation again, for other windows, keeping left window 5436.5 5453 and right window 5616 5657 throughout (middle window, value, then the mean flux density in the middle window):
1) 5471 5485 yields 0.05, 5.87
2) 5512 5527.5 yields 0.29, 5.96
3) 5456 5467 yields 0.23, 5.7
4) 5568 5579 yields -0.19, 6.42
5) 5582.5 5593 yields 0.48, 6.07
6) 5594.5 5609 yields 0.74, 6.1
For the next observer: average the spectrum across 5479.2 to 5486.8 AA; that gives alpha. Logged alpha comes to 5.92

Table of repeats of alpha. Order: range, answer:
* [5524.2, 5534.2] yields 6.2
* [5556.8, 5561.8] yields 6.5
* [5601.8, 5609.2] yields 6.31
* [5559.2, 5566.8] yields 6.32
